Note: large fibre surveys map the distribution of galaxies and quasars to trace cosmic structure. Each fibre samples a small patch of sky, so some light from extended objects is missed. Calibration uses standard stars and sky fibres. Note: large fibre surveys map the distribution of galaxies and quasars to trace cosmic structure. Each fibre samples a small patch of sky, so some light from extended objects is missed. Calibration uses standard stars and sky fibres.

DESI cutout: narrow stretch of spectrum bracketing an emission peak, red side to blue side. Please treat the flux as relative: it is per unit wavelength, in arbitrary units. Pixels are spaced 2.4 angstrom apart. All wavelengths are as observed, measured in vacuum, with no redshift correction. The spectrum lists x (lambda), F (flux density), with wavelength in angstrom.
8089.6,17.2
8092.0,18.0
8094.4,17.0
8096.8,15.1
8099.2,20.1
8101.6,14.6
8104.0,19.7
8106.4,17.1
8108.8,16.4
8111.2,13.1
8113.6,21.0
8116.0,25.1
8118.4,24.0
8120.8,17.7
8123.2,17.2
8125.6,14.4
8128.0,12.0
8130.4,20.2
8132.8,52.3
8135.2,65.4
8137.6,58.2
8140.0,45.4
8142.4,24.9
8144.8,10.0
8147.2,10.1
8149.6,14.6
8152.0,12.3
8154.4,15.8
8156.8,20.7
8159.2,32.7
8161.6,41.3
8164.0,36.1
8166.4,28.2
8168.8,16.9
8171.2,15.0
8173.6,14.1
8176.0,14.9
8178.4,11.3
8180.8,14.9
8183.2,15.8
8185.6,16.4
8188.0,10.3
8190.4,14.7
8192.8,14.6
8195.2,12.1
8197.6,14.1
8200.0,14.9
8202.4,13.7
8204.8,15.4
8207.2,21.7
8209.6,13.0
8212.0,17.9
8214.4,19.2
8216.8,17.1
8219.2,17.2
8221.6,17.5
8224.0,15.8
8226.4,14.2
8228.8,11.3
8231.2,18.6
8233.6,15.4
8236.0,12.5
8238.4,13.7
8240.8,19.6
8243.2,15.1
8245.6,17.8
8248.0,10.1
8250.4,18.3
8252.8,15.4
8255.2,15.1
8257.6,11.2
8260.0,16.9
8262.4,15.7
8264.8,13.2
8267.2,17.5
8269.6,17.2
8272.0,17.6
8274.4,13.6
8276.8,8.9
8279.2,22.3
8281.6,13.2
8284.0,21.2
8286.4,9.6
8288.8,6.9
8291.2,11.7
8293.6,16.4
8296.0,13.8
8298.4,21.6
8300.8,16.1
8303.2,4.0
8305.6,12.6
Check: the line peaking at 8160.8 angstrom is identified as [N II]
